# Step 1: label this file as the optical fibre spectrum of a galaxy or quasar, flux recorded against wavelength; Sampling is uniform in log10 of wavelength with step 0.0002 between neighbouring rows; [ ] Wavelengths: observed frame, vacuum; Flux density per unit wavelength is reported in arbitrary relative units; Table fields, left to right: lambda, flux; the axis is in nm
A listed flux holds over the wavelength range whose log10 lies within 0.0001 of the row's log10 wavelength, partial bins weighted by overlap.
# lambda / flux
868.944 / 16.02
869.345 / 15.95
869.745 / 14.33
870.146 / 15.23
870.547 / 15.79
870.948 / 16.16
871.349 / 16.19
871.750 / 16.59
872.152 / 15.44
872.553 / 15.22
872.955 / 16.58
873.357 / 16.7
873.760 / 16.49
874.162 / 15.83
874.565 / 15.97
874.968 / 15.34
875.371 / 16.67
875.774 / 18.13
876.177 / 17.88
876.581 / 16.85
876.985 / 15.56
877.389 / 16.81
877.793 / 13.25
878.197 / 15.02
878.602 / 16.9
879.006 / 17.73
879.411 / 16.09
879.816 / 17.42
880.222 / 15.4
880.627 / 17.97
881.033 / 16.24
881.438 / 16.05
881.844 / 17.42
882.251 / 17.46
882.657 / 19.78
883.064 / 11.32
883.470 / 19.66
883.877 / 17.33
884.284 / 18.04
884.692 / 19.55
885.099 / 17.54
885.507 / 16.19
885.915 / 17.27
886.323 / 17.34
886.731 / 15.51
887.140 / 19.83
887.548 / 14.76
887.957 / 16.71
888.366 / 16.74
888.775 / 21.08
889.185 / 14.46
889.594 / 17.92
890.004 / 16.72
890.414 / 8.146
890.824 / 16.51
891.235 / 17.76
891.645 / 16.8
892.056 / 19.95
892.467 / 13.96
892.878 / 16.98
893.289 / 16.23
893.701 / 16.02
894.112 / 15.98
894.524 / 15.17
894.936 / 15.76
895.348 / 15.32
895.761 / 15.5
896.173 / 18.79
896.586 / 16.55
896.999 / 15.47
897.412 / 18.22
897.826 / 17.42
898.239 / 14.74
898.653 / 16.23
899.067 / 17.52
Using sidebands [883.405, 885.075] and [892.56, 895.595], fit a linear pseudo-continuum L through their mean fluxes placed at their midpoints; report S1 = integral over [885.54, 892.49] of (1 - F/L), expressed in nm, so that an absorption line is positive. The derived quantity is 0.23 nm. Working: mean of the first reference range 18.4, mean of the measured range 16.6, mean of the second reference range 15.8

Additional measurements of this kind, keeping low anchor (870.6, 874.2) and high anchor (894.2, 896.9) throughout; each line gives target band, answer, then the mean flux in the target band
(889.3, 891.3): 0.12 nm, 15.2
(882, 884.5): -0.18 nm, 17.3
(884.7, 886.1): -0.11 nm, 17.4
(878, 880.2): -0.05 nm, 16.5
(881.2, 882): -0.03 nm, 16.7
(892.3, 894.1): 0.03 nm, 15.9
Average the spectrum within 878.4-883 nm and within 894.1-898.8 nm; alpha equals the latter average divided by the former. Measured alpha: 1.0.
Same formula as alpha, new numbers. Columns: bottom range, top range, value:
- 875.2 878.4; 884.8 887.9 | 1.04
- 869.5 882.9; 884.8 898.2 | 1.01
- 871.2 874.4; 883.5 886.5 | 1.10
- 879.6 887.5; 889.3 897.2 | 0.94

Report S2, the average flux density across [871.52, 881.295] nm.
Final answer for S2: 16.3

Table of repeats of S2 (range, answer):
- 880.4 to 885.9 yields 17.3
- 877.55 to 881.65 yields 16.2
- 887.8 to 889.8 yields 17.4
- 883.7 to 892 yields 16.9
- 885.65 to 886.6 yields 17.1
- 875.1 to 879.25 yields 16.5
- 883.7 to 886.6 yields 17.6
